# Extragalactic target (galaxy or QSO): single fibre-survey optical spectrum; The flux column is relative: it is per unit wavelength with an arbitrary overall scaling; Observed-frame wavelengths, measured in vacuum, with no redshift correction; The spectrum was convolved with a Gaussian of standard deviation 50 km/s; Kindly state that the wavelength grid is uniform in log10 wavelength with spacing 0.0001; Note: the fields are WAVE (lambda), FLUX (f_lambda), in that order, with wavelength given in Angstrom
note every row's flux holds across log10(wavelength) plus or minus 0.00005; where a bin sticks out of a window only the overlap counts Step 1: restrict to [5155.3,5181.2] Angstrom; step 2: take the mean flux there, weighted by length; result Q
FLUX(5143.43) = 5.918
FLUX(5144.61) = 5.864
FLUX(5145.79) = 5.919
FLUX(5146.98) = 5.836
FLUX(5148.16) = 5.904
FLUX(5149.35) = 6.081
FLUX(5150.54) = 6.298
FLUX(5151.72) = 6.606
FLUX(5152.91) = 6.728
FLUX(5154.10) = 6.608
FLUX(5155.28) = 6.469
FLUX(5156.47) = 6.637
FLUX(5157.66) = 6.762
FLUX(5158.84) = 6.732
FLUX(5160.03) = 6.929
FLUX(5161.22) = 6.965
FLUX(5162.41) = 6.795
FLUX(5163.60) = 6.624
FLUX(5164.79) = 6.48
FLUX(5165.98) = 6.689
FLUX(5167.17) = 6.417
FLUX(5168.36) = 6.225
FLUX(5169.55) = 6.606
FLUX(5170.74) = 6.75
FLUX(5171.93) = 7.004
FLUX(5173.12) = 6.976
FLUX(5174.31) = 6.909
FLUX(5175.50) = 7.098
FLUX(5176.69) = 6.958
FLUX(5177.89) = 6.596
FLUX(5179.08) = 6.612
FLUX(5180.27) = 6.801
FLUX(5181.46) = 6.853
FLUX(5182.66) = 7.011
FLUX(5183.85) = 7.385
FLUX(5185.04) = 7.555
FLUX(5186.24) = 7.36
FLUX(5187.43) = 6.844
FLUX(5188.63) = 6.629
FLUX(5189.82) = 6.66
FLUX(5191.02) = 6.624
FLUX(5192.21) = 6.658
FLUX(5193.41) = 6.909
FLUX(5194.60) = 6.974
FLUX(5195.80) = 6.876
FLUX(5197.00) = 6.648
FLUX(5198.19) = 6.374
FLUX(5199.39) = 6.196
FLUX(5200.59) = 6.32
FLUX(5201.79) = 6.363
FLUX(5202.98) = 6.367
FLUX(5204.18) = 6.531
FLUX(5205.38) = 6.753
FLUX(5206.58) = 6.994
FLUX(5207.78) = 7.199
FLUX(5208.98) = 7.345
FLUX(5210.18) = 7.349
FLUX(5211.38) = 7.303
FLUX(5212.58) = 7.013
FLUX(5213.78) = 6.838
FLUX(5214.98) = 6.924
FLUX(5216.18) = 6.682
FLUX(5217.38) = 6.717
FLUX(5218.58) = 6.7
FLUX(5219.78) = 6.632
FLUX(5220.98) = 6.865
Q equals 6.74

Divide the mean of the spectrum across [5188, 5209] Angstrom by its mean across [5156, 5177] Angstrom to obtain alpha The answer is 0.99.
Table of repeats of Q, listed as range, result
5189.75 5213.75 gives 6.78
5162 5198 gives 6.81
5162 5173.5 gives 6.65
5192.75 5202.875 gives 6.57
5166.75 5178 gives 6.77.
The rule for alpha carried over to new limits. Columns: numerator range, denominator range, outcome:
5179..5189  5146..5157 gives 1.11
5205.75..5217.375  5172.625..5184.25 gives 1.02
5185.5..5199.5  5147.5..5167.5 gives 1.03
